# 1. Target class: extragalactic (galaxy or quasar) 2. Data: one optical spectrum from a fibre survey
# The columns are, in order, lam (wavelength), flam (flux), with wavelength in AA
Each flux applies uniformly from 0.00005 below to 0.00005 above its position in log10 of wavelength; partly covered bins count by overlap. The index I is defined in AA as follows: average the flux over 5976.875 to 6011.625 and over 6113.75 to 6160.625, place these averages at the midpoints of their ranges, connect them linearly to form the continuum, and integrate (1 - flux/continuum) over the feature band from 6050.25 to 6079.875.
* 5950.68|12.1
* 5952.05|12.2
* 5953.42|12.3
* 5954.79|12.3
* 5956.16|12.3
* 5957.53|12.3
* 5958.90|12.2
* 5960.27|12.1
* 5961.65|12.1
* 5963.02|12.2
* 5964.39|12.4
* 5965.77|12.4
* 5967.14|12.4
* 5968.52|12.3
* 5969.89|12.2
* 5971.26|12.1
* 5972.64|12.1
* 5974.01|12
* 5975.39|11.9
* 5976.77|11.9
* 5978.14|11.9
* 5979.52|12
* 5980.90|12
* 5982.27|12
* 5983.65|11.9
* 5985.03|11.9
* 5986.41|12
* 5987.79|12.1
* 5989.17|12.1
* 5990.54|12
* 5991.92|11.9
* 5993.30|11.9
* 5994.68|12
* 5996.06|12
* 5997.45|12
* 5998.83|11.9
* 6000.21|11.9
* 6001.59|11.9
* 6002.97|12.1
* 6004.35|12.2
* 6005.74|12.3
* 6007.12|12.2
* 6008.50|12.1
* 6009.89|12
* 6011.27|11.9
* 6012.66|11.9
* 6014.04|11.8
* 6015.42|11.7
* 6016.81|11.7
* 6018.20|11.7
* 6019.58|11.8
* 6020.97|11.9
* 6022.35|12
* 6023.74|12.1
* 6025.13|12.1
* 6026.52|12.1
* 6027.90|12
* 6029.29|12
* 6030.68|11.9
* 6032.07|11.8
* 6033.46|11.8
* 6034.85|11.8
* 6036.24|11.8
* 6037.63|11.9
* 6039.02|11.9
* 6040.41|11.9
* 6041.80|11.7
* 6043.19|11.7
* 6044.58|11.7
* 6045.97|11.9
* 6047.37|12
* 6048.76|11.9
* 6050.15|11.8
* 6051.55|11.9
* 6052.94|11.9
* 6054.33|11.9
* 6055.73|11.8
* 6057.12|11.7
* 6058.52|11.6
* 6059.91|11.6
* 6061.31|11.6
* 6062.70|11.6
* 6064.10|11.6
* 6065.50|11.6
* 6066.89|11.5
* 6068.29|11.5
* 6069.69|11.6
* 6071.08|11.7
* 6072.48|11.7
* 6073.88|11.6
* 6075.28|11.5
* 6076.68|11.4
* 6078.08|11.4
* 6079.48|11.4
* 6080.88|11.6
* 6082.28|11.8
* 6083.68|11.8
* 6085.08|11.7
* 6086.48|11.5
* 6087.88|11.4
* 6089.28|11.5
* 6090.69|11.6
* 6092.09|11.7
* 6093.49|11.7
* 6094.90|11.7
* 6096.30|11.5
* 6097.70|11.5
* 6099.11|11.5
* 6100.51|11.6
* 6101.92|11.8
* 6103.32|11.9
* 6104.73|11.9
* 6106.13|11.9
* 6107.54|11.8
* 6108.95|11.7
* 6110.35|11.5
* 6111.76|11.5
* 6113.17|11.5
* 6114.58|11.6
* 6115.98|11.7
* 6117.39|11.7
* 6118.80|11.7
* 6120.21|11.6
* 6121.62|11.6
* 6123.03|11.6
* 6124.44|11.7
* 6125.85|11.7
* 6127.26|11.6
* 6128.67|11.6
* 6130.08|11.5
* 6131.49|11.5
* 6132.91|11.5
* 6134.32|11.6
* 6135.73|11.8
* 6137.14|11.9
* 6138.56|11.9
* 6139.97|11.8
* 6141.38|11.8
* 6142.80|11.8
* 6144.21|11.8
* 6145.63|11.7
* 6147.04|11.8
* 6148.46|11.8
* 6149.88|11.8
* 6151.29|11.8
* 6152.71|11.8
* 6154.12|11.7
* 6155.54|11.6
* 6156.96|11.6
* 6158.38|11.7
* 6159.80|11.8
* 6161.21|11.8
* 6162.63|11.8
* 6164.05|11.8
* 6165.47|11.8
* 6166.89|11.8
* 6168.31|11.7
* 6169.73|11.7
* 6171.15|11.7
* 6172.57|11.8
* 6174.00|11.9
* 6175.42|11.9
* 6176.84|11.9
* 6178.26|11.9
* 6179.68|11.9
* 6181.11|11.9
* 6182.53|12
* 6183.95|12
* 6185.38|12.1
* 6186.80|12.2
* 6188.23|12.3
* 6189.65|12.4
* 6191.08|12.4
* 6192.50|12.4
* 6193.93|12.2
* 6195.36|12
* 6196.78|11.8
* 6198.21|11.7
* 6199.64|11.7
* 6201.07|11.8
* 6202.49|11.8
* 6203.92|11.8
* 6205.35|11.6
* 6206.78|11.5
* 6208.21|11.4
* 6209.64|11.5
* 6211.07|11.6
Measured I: 0.57 AA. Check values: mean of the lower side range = 12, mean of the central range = 11.6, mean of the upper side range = 11.7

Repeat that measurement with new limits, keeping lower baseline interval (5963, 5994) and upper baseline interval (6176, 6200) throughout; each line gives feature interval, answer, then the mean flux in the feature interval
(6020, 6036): 0.15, 11.9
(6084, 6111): 0.90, 11.7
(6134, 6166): 0.75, 11.8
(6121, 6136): 0.56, 11.6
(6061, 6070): 0.37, 11.6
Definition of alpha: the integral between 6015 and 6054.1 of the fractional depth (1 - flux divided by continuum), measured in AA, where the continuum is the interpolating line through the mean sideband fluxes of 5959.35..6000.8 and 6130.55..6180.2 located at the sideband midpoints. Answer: 0.3 AA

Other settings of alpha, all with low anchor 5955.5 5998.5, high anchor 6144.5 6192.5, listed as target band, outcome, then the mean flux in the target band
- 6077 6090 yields 0.4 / 11.6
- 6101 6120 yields 0.4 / 11.7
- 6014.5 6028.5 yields 0.1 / 11.9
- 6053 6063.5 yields 0.3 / 11.7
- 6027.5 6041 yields 0.2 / 11.9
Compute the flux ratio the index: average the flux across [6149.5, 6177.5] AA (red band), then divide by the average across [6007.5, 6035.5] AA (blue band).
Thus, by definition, 0.99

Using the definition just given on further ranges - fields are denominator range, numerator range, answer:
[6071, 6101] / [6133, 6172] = 1.02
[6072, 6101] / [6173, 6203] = 1.04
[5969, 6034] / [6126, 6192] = 0.99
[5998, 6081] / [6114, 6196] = 1.00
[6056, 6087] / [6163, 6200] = 1.03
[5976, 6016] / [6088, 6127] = 0.97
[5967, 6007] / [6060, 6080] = 0.96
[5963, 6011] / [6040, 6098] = 0.97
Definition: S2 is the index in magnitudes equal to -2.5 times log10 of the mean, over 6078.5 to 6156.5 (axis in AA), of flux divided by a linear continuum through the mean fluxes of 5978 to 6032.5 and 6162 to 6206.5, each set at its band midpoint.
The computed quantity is 0.02 mag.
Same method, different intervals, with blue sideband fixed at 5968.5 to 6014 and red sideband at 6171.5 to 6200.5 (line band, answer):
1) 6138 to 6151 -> 0.02 mag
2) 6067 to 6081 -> 0.04 mag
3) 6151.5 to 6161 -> 0.03 mag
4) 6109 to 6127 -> 0.04 mag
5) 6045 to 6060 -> 0.02 mag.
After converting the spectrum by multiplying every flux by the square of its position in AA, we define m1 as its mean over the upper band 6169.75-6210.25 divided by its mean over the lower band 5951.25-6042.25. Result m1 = 1.06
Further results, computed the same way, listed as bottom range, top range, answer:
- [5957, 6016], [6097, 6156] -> 1.02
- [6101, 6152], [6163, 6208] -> 1.04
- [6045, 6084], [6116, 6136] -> 1.02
